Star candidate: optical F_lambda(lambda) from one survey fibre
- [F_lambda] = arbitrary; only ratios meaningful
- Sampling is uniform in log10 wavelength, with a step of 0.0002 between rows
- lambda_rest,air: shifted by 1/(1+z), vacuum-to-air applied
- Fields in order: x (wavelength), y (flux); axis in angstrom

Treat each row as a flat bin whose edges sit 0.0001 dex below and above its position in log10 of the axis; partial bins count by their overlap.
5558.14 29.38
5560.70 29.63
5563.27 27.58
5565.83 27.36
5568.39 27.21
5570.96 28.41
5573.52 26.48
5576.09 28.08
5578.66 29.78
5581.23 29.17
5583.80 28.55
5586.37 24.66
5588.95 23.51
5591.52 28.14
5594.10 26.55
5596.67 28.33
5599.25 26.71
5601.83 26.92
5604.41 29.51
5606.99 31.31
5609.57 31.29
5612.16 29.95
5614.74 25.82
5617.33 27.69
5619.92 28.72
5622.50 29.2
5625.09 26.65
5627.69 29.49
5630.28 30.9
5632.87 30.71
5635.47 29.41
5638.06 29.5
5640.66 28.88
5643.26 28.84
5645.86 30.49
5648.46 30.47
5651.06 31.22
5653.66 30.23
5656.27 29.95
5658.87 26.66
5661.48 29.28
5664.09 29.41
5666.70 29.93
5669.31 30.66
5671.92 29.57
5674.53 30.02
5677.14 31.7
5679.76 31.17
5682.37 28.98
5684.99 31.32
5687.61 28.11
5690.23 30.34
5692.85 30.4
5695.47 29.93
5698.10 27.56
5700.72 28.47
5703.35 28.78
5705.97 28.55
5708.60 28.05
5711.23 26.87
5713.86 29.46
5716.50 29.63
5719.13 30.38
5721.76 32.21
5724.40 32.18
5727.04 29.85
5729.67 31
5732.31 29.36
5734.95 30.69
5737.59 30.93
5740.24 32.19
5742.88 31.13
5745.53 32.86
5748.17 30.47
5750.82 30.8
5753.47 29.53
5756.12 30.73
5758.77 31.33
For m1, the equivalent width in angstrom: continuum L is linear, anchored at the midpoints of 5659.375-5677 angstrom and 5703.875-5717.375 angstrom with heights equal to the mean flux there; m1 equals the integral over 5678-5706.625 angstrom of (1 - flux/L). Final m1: -0.4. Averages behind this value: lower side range 29.8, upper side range 28.5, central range 29.5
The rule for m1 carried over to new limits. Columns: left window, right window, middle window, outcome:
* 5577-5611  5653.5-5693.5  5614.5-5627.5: 0.3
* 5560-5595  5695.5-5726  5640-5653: -0.7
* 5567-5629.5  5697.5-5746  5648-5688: -1.1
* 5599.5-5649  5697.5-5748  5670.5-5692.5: -0.4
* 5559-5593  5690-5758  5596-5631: -0.6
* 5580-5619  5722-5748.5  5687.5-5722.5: 1.4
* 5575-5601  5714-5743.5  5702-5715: 0.8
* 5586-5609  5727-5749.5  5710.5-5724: 0.2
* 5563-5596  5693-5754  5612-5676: -1.7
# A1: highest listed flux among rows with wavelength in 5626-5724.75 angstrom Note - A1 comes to 32.21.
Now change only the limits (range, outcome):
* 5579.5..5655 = 31.31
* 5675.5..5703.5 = 31.7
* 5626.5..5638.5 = 30.9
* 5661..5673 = 30.66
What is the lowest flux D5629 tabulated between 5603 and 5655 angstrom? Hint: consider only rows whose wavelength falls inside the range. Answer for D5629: 25.82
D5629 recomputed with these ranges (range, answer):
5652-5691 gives 26.66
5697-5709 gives 27.56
